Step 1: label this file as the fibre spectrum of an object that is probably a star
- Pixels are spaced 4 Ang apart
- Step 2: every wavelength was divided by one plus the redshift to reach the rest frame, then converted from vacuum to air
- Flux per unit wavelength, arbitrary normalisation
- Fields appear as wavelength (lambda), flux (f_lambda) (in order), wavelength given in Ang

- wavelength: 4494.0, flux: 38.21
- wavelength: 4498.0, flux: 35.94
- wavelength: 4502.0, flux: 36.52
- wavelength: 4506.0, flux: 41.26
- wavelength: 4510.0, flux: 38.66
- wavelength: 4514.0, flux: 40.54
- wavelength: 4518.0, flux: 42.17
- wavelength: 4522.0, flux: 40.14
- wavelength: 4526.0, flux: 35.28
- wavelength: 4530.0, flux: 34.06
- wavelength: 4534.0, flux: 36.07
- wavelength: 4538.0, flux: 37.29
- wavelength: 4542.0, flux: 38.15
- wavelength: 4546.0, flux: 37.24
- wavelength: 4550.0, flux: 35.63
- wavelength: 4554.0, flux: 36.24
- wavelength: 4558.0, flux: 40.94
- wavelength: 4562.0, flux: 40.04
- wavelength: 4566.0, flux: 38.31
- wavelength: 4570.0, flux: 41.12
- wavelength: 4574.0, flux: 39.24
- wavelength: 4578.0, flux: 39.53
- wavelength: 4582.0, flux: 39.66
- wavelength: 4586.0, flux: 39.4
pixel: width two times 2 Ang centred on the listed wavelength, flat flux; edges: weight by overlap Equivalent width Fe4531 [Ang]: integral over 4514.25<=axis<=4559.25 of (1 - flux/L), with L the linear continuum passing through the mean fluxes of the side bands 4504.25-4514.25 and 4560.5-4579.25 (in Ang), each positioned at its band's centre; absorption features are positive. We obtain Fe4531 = 2.5 Ang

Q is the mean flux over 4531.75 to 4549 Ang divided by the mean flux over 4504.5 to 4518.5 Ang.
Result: 0.9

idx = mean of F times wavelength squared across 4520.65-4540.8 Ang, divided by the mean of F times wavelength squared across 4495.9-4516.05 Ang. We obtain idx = 1.0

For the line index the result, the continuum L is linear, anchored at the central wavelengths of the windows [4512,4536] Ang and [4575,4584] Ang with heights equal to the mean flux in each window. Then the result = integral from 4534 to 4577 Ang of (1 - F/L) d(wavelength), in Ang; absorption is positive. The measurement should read 0.6 Ang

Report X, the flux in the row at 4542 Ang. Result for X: 38.15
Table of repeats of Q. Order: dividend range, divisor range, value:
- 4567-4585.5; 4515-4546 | 1.06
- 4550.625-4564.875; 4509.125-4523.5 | 0.95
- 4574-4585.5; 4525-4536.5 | 1.12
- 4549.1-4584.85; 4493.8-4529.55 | 1.01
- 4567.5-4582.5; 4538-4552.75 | 1.08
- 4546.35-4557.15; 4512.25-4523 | 0.89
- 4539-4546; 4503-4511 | 0.95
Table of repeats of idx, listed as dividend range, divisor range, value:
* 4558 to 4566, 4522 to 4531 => 1.13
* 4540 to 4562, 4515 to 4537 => 1.02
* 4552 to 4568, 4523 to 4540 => 1.10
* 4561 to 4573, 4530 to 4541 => 1.11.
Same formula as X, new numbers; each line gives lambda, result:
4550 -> 35.63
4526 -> 35.28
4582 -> 39.66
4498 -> 35.94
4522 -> 40.14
